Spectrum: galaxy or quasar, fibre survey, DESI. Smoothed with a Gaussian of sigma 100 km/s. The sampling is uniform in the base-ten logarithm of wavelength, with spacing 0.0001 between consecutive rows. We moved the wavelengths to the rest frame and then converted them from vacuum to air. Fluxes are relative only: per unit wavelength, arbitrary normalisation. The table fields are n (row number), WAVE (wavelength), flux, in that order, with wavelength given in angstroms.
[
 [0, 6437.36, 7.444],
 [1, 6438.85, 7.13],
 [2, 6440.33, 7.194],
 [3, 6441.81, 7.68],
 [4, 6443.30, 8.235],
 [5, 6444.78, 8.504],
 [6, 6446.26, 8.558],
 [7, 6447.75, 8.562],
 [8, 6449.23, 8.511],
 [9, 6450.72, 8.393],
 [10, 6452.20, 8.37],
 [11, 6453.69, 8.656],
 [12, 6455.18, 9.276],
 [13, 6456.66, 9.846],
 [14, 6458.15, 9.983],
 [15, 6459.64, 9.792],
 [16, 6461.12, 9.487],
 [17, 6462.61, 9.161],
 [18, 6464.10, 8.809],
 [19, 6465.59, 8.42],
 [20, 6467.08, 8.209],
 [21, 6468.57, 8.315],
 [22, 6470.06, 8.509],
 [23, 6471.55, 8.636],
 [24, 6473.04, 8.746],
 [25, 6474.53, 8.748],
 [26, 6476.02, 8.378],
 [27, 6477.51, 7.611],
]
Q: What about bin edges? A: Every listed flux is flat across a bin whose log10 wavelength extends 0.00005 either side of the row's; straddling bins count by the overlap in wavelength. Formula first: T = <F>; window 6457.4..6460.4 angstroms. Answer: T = 9.89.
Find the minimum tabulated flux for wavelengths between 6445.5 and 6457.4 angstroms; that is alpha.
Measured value 8.37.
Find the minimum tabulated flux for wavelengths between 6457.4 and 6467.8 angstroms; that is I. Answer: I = 8.209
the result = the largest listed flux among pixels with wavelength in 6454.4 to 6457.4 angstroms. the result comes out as 9.846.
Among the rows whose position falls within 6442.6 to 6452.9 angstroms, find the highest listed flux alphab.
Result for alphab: 8.562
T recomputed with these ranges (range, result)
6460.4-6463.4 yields 9.3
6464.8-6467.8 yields 8.32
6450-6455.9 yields 8.67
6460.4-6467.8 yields 8.81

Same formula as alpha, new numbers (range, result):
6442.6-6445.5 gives 8.235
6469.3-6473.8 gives 8.509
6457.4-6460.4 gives 9.792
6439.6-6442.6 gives 7.194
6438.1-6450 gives 7.13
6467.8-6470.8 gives 8.315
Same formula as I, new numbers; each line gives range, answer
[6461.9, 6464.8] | 8.809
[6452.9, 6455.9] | 8.656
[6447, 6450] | 8.511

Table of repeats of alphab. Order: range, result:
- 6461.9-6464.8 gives 9.161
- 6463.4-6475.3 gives 8.809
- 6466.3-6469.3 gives 8.315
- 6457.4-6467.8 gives 9.983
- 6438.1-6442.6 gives 7.68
